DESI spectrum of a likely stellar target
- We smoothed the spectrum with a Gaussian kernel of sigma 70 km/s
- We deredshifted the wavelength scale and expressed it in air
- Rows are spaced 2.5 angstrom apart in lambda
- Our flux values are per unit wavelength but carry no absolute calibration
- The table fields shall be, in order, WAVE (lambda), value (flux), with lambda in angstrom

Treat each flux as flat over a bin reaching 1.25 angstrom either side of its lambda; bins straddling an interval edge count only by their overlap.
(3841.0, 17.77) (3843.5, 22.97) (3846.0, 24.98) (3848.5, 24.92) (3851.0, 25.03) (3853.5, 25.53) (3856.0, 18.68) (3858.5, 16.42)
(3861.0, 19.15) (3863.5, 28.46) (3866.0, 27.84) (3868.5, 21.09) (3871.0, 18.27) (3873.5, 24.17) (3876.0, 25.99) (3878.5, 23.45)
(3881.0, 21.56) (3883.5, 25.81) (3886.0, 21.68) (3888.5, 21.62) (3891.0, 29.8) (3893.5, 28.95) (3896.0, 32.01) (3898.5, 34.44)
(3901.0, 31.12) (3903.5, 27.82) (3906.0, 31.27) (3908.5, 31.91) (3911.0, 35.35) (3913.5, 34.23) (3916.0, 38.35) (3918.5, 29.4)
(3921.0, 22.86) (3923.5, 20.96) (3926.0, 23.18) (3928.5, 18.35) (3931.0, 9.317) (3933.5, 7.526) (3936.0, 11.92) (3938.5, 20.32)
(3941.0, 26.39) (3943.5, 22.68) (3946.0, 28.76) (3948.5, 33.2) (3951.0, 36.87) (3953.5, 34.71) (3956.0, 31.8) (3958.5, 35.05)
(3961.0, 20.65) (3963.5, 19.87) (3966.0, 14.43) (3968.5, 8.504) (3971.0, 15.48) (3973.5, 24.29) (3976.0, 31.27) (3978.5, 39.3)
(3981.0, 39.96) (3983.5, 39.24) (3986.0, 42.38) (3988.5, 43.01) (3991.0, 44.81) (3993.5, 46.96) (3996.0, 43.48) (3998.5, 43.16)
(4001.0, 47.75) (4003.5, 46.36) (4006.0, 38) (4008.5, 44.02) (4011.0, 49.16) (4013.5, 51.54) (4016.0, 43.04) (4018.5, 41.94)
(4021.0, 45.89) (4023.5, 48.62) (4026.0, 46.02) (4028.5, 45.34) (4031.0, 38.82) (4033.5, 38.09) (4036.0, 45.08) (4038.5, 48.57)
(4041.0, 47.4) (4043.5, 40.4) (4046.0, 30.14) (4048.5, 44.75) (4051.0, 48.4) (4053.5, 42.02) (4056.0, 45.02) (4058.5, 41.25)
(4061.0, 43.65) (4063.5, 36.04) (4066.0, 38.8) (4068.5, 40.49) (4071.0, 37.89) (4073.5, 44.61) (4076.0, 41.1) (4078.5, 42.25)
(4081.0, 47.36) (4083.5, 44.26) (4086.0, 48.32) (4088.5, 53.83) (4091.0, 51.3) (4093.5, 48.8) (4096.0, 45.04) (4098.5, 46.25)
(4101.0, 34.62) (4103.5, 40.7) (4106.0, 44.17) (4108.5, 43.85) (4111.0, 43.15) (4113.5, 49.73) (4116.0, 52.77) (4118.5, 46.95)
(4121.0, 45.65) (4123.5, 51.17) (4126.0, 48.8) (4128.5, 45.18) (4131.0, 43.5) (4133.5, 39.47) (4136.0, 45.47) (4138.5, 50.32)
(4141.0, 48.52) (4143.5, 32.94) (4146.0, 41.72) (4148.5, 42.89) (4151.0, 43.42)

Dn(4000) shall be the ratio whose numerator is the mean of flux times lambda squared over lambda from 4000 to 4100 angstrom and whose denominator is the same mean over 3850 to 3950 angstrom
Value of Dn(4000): 1.9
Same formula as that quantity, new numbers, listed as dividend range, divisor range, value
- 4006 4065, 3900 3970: 1.82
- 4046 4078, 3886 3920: 1.46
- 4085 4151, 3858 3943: 2.05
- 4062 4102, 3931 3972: 2.07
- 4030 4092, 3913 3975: 1.95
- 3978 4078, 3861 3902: 1.80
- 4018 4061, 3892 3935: 1.73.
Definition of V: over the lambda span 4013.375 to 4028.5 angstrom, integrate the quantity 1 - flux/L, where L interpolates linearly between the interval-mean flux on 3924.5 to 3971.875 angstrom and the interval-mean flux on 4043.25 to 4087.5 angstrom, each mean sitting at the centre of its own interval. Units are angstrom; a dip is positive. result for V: -4.90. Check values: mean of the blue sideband 22.1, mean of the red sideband 42.1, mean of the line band 45.7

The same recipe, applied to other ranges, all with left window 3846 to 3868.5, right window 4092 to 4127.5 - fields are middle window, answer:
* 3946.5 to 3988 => 4.6 angstrom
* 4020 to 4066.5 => -3.6 angstrom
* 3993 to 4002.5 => -2.5 angstrom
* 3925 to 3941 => 7.5 angstrom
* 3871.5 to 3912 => -2.0 angstrom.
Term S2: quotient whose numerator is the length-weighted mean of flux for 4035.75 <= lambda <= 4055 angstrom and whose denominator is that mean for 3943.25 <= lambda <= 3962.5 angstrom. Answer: 1.41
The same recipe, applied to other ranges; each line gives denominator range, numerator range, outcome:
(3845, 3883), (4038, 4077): 1.81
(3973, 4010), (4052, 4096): 1.06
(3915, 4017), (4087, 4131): 1.48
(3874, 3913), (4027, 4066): 1.50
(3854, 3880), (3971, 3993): 1.65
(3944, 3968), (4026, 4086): 1.54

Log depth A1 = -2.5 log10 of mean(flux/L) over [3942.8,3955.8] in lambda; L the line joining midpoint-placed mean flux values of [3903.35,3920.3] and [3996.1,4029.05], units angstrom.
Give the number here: 0.18 mag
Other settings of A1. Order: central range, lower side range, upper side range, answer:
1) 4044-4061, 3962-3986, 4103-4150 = -0.16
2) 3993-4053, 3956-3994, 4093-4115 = -0.24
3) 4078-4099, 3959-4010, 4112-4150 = -0.13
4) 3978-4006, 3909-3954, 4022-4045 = -0.18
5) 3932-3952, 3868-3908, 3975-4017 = 0.45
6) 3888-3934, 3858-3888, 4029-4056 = -0.01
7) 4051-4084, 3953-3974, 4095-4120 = -0.10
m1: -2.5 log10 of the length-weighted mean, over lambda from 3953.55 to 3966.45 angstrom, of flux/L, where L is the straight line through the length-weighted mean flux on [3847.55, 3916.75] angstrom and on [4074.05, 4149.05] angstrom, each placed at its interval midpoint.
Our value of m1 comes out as 0.26 mag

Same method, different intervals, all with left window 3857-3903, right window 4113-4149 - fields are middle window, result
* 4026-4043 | -0.16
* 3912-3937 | 0.29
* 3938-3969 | 0.18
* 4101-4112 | 0.04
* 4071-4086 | -0.06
